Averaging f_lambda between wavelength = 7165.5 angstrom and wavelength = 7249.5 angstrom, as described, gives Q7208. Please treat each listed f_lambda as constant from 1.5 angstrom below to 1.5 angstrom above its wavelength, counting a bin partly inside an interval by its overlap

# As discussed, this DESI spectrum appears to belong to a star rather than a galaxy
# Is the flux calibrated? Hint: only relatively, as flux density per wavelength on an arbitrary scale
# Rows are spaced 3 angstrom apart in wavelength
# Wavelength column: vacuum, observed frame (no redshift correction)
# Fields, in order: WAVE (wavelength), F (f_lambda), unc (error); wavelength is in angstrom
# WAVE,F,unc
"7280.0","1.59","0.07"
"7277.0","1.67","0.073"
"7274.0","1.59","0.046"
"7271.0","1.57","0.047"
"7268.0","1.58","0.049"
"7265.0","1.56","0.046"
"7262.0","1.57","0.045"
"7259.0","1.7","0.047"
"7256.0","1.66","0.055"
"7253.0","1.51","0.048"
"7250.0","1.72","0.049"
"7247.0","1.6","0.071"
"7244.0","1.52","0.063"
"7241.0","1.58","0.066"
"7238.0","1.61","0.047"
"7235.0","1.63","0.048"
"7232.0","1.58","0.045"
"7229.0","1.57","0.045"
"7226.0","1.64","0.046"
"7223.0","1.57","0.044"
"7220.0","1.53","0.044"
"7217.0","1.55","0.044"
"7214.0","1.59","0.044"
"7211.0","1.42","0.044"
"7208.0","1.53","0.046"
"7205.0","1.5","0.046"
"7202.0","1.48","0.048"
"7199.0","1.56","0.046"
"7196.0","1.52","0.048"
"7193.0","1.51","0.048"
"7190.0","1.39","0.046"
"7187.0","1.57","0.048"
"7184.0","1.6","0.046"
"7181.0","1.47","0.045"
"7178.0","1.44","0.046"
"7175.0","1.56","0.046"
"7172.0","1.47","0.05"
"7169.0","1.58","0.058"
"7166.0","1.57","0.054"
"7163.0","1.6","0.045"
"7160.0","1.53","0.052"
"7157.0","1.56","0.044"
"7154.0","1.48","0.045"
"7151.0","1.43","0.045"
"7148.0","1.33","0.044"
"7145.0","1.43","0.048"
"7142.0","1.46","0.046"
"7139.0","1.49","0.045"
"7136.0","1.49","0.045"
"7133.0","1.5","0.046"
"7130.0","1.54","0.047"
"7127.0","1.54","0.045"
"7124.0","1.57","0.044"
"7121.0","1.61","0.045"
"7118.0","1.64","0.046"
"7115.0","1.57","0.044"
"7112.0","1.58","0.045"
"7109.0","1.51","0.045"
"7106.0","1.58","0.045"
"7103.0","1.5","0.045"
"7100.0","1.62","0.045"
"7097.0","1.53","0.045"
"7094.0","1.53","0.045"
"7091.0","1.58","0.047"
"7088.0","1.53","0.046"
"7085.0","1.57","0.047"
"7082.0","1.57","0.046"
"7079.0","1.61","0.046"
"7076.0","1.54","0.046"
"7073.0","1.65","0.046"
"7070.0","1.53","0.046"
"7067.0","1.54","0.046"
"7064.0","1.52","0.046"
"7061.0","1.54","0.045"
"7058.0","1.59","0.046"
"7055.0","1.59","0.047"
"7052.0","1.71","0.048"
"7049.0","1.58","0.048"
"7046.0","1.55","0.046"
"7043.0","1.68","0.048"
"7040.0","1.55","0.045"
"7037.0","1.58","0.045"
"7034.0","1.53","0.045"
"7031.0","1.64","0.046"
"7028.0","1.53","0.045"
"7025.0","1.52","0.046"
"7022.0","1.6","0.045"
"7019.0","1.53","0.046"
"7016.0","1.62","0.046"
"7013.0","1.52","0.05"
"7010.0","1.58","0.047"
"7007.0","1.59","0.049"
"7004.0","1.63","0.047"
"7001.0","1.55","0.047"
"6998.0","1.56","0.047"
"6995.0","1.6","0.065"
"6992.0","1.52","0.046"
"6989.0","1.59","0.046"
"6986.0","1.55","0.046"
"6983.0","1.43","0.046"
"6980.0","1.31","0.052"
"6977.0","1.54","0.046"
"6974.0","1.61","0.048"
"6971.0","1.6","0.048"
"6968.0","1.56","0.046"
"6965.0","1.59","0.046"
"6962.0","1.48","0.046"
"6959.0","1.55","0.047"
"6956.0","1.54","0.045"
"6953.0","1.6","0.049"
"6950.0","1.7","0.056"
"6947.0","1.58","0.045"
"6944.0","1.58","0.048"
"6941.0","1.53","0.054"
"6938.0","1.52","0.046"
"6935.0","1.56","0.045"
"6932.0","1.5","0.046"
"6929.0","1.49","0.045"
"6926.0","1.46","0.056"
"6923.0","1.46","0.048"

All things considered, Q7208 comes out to 1.54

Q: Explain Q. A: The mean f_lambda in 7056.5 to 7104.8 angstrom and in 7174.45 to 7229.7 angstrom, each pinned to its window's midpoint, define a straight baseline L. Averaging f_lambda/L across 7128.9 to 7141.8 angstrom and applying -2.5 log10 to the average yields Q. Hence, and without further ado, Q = 0.03 mag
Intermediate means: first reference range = 1.56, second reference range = 1.53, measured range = 1.5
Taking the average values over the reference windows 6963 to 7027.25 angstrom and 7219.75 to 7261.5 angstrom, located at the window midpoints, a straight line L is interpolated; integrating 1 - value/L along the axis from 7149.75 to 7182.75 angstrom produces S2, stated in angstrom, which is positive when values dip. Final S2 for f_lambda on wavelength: 1.43 angstrom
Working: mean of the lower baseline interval 1.55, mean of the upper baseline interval 1.6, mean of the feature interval 1.52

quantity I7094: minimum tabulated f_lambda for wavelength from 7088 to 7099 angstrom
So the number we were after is 1.53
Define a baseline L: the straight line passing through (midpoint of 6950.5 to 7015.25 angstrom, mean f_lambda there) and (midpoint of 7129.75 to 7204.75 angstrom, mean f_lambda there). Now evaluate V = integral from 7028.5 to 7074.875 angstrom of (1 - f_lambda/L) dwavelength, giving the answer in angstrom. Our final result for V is -1.6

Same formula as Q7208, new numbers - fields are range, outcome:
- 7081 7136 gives 1.56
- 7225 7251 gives 1.6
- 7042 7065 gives 1.59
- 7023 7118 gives 1.57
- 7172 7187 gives 1.52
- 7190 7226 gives 1.52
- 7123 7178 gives 1.5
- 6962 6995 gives 1.53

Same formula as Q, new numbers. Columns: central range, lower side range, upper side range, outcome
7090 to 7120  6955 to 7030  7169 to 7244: -0.02 mag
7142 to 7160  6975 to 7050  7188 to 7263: 0.08 mag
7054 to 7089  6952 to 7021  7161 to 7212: -0.02 mag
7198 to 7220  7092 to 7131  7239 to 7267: 0.05 mag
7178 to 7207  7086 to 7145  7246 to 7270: 0.05 mag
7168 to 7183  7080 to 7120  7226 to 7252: 0.06 mag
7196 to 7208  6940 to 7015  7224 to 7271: 0.05 mag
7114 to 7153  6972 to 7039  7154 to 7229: 0.02 mag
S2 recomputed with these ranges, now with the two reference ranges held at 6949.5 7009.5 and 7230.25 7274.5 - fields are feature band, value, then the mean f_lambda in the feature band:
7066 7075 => 0.0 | 1.57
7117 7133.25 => 0.1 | 1.57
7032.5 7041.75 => 0.0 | 1.56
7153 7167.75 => 0.3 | 1.55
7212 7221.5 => 0.3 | 1.55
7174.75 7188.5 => 0.5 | 1.53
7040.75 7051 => -0.3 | 1.6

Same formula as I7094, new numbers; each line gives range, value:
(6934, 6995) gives 1.31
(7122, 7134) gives 1.5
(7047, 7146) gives 1.43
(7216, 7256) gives 1.51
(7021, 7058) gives 1.52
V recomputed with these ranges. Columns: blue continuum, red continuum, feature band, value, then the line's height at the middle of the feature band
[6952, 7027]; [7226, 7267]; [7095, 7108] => 0.2 angstrom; 1.57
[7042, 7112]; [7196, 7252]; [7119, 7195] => 2.8 angstrom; 1.57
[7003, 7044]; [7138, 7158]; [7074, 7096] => -0.7 angstrom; 1.51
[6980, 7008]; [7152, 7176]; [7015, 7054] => -1.1 angstrom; 1.54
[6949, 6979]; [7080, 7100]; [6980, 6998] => 0.5 angstrom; 1.57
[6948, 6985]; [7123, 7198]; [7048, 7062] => -0.7 angstrom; 1.53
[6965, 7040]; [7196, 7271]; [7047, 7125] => -0.6 angstrom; 1.56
